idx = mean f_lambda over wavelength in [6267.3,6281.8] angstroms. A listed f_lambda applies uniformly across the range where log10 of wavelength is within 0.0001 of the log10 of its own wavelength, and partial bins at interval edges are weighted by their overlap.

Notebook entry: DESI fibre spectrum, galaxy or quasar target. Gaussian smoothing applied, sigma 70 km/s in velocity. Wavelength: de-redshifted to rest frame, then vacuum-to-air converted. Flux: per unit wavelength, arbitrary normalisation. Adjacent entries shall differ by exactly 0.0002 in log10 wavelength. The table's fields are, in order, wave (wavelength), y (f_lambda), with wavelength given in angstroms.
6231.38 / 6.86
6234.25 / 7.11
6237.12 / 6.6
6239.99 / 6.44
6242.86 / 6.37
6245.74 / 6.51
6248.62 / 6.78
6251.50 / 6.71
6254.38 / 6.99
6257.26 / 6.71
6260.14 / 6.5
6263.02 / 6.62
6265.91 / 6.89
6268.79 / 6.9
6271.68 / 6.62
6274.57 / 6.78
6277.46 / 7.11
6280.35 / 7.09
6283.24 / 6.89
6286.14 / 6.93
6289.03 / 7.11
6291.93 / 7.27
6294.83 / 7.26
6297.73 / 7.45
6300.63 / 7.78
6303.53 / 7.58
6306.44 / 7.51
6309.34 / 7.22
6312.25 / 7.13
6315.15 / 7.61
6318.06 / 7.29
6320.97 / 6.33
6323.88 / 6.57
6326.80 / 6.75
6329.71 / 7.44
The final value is 6.9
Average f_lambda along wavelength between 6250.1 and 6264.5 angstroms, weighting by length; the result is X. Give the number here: 6.71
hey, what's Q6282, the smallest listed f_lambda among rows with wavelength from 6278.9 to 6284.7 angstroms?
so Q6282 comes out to 6.89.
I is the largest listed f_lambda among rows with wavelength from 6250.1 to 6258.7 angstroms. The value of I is 6.99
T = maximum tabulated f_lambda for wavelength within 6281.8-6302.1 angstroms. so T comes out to 7.78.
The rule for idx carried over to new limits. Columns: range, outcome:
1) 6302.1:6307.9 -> 7.54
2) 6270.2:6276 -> 6.7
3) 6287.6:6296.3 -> 7.21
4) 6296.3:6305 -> 7.6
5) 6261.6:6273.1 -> 6.76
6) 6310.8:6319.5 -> 7.35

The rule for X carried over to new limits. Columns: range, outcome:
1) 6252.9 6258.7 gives 6.85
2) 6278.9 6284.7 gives 6.99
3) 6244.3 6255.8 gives 6.74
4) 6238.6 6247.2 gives 6.44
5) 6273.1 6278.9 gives 6.94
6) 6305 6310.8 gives 7.37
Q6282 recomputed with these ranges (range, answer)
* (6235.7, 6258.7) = 6.37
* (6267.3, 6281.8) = 6.62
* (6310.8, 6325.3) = 6.33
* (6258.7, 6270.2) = 6.5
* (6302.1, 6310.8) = 7.22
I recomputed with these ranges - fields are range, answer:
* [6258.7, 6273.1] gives 6.9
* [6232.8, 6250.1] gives 7.11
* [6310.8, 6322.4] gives 7.61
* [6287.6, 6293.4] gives 7.27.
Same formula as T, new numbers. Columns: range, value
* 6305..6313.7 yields 7.51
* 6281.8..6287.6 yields 6.93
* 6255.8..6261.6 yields 6.71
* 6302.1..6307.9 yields 7.58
